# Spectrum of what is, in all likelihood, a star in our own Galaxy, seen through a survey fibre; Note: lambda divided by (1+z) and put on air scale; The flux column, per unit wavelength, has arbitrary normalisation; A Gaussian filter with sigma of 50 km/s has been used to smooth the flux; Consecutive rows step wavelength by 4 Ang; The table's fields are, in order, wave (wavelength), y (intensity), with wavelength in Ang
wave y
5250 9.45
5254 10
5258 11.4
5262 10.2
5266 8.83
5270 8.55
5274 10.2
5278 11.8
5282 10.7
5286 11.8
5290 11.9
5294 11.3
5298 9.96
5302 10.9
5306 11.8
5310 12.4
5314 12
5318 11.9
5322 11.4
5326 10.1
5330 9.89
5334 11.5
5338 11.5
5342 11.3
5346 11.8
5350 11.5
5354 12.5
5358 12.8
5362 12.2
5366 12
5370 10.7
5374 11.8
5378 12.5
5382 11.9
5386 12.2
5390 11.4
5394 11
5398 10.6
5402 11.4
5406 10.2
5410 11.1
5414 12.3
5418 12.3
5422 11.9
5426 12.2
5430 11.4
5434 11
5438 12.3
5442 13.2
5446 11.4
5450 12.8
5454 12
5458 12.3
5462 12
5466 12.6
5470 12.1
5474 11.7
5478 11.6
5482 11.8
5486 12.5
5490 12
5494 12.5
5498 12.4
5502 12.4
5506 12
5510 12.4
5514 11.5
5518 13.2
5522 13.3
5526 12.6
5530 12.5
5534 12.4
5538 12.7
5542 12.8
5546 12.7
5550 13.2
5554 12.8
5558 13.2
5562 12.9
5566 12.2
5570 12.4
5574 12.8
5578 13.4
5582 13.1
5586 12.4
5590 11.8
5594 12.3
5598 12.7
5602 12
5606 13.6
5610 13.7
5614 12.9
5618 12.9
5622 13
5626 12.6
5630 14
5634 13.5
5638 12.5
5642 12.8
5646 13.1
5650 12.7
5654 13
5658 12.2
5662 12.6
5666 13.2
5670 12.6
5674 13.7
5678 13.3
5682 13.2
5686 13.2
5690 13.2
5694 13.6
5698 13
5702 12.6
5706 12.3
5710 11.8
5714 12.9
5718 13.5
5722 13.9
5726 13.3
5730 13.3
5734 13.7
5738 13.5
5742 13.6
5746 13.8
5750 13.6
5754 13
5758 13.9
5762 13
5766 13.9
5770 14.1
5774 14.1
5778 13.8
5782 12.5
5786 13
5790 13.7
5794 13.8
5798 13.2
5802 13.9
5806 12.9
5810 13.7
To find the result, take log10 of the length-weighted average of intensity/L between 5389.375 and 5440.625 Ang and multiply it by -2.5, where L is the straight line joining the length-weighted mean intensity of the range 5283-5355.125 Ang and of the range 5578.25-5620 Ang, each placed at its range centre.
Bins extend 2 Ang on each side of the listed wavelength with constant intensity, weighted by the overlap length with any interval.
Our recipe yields 0.035 mag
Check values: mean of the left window 11.4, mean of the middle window 11.5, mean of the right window 12.8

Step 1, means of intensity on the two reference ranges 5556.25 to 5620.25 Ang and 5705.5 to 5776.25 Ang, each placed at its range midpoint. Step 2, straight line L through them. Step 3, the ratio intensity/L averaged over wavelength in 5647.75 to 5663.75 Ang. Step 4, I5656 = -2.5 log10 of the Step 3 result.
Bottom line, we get 0.04 mag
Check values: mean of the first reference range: 12.8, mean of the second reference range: 13.4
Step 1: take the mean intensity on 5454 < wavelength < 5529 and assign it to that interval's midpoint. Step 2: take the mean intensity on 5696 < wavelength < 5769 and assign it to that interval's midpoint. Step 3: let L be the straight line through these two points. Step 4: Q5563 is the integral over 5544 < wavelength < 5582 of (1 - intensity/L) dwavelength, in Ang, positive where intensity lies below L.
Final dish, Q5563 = -0.9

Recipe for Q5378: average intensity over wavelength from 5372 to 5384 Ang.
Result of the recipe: 12.1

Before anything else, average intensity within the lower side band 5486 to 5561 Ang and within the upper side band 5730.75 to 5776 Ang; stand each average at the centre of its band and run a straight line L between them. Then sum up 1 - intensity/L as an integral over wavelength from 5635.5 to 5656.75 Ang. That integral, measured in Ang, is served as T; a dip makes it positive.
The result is 0.5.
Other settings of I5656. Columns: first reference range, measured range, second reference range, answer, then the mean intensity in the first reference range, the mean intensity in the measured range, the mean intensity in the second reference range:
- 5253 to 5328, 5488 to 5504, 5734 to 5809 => -0.03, 10.9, 12.3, 13.5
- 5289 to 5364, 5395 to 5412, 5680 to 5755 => 0.10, 11.5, 10.8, 13.2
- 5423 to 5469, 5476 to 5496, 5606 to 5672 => 0.02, 12.1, 12.1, 13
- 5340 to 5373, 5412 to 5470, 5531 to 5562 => 0.01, 11.8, 12.1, 12.8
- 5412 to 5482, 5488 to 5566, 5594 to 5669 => -0.01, 12.1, 12.6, 12.9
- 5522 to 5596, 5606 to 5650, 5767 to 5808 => -0.01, 12.7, 13.1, 13.5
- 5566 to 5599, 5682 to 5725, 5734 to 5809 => 0.01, 12.6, 13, 13.5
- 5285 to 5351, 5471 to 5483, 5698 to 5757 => 0.03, 11.3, 11.7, 13.2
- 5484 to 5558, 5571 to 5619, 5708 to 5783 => 0.01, 12.6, 12.8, 13.4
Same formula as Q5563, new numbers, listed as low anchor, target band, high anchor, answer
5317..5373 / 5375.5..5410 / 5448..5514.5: 1.02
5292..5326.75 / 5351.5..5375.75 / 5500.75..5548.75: -0.71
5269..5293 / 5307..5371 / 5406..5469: -1.58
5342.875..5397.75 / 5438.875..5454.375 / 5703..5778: -0.31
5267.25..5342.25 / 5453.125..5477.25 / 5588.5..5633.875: -0.13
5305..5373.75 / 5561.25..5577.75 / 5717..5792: 0.05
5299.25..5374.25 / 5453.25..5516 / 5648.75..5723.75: 0.21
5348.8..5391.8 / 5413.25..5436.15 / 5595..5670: 0.63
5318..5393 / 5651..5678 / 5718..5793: 0.40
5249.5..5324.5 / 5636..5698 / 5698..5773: -0.21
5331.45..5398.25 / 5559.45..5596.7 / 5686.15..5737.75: -0.07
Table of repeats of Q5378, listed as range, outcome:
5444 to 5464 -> 12.1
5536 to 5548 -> 12.7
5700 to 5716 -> 12.4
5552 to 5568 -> 12.8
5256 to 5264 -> 10.8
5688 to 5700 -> 13.3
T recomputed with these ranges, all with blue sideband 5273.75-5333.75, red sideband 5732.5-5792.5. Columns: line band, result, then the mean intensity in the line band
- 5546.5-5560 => -0.57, 13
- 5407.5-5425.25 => -0.10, 11.9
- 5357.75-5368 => -0.64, 12.3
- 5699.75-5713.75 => 0.99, 12.3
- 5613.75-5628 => -0.01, 12.8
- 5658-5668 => 0.22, 12.8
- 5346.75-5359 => -0.73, 12.2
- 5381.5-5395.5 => 0.06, 11.6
